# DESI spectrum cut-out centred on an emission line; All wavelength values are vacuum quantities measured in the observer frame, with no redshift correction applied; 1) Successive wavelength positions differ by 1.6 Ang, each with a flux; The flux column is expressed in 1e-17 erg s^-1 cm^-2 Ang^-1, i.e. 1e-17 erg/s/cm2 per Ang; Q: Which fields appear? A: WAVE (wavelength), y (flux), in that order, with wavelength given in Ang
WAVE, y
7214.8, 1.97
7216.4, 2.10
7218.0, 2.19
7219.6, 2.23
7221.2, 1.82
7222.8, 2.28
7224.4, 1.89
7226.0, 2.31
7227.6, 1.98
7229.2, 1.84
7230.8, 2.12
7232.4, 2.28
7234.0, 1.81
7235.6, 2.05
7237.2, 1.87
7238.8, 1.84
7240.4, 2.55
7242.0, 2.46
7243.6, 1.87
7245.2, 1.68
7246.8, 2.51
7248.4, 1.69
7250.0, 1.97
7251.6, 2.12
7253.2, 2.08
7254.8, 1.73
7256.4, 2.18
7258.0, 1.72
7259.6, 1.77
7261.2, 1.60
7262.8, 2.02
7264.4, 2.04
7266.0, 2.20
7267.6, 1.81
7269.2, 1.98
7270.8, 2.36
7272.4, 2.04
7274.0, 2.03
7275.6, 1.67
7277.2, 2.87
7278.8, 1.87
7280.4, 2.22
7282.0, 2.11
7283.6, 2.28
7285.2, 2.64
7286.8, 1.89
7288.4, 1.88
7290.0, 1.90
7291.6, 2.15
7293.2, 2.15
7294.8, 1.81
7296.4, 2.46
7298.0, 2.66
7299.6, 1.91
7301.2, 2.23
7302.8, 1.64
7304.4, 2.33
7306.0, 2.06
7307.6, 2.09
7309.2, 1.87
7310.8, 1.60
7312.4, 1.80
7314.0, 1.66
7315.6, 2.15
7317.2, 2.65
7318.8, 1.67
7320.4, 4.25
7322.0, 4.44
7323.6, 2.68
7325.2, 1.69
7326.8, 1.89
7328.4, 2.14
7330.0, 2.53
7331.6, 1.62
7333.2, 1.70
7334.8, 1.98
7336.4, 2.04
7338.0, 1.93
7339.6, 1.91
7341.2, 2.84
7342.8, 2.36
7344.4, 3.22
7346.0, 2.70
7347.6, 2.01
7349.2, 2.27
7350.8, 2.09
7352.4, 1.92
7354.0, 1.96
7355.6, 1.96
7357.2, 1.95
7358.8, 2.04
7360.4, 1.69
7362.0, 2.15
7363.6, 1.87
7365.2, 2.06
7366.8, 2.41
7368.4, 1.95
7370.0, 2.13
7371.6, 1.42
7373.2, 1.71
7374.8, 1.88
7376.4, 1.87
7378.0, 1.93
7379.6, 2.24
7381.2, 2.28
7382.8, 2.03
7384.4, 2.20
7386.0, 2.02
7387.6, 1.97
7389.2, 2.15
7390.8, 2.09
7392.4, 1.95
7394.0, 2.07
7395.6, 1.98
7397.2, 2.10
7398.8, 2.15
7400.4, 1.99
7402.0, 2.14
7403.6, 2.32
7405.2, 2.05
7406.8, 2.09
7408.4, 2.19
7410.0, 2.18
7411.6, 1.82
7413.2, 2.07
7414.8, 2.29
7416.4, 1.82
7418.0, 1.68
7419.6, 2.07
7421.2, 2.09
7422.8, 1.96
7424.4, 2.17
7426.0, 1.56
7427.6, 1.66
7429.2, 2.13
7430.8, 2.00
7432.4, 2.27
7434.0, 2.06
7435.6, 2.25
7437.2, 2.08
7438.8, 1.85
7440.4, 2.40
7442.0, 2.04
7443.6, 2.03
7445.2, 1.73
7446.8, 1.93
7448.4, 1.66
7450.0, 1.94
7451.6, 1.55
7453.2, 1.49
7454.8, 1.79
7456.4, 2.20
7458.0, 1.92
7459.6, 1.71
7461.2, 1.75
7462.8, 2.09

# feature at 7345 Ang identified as [N II]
